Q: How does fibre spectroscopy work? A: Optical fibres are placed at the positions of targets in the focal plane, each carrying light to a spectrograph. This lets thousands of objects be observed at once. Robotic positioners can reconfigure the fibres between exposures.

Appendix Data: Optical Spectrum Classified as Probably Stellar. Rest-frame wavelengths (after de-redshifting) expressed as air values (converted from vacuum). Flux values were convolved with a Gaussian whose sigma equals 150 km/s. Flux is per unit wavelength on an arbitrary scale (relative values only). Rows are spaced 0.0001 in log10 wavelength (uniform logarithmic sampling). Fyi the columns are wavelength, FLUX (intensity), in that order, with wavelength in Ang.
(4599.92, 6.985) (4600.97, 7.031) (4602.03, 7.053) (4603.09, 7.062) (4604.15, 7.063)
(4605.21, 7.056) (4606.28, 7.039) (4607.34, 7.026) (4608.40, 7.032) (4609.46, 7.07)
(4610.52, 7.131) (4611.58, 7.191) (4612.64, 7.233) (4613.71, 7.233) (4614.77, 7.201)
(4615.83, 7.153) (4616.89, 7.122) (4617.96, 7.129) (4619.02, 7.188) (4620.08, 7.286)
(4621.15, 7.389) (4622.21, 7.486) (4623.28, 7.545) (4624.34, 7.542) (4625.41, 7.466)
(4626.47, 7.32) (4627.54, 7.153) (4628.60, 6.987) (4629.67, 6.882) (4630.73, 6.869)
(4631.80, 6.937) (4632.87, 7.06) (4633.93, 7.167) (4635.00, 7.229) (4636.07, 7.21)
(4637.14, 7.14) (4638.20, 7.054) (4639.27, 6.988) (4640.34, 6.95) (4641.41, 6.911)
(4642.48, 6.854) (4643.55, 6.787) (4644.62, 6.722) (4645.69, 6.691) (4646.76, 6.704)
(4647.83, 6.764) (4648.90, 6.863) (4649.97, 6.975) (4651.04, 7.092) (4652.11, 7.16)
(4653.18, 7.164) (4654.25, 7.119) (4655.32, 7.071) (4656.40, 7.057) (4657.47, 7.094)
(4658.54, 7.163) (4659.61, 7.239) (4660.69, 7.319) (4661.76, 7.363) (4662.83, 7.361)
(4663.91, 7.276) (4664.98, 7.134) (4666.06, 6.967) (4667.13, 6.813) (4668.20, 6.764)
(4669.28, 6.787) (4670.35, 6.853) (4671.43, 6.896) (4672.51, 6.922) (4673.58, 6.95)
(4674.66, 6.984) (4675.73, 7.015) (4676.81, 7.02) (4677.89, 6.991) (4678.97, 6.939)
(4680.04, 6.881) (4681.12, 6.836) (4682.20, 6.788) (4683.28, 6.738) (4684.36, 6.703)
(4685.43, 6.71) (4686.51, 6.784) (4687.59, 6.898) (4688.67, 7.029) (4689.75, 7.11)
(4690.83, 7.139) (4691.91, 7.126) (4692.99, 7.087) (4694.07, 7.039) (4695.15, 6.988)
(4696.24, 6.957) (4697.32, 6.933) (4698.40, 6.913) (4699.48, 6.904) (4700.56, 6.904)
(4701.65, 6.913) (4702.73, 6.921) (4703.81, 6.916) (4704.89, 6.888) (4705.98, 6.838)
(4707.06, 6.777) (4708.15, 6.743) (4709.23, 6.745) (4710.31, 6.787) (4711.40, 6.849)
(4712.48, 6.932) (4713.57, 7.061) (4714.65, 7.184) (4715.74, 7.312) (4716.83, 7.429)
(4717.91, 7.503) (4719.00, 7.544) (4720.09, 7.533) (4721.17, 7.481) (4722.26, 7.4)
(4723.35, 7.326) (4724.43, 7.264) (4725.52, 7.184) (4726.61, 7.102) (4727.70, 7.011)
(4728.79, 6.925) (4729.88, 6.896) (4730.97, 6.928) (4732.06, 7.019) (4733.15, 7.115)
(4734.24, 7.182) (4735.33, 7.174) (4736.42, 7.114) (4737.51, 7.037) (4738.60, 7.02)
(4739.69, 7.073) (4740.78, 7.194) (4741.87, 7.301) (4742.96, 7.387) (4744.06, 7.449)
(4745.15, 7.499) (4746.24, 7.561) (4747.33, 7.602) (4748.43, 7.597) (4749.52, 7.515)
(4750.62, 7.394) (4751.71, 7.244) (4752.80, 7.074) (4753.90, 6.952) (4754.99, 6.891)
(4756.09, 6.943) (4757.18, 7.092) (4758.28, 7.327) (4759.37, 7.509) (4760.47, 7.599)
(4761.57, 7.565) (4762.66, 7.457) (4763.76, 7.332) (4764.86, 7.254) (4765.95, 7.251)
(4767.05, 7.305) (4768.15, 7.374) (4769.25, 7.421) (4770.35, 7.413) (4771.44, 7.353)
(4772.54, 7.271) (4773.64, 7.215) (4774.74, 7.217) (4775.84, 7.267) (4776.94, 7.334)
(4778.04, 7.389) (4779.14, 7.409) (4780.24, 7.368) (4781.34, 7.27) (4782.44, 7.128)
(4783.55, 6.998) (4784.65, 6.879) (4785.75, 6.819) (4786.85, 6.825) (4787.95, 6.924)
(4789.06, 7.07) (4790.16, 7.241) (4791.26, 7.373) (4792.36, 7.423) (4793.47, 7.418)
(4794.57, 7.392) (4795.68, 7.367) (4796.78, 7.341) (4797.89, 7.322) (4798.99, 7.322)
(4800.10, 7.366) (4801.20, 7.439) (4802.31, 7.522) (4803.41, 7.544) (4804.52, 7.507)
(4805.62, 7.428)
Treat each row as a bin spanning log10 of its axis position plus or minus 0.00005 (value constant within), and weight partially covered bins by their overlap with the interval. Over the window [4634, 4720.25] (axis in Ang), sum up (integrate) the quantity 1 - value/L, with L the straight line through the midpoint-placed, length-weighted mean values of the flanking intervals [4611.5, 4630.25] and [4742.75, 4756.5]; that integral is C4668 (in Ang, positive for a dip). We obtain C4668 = 3.4 Ang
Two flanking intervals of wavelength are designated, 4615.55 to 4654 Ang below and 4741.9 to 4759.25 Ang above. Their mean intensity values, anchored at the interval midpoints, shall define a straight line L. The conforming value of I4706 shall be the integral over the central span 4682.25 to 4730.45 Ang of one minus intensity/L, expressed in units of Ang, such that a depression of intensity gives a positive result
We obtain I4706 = 1.3 Ang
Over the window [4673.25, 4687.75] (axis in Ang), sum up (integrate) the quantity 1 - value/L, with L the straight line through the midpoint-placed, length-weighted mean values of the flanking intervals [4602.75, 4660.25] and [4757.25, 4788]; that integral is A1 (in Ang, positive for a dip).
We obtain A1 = 0.6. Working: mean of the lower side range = 7.09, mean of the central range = 6.87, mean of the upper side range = 7.27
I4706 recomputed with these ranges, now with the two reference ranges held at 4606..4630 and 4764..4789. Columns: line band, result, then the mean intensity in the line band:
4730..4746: 0.1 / 7.18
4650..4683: 0.8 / 7.03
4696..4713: 0.8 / 6.87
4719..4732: 0.0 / 7.19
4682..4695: 0.5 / 6.94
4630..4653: 0.8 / 6.96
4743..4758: -0.2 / 7.29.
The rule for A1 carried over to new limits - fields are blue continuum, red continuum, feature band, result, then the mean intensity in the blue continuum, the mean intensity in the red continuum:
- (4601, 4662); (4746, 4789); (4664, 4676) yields 0.4 Ang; 7.1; 7.26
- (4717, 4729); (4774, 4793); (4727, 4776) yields 0.0 Ang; 7.31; 7.17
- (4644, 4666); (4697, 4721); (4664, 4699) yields 0.6 Ang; 7.06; 7.03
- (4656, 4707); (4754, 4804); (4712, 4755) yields -0.6 Ang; 6.97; 7.28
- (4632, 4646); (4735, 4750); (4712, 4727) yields -0.1 Ang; 6.98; 7.33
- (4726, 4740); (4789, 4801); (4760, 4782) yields -0.4 Ang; 7.04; 7.35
